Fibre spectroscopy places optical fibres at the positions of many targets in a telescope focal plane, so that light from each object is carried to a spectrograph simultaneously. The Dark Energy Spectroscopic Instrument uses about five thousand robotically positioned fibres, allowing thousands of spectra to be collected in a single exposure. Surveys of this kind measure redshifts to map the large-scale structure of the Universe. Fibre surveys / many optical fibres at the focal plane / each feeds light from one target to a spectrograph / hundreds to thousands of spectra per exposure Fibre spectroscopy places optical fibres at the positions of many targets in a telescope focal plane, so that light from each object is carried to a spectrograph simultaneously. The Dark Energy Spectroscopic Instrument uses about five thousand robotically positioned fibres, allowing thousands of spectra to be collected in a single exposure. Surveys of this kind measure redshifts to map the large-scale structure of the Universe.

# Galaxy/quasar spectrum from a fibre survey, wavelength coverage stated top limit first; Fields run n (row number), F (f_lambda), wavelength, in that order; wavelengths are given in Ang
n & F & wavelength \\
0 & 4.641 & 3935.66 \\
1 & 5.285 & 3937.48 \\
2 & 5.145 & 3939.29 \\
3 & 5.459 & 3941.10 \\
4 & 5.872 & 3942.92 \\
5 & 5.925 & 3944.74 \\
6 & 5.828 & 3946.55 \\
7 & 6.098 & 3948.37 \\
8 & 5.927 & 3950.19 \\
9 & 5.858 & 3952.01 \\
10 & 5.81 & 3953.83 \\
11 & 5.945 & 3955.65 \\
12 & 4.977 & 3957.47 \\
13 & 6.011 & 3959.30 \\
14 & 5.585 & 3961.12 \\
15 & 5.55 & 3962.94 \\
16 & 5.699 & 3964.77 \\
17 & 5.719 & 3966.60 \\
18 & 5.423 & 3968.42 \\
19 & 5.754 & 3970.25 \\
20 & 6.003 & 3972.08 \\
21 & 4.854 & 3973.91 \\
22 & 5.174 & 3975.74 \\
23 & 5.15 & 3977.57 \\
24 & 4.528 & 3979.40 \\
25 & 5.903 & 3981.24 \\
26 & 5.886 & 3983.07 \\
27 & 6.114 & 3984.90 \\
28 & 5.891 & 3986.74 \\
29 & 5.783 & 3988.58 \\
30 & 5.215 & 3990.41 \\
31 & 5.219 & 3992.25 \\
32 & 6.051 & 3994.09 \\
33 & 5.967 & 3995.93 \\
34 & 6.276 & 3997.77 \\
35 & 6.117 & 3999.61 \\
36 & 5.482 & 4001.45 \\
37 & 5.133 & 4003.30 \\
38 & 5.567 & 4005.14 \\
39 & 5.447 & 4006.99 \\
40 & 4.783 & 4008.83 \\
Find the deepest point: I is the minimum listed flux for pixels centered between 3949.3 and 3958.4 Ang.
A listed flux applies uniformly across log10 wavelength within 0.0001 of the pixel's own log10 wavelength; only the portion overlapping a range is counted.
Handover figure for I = 4.977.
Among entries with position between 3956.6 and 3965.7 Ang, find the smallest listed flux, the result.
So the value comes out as 4.977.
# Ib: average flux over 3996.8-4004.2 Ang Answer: 5.75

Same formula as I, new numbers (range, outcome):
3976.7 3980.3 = 4.528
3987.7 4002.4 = 5.215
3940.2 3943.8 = 5.459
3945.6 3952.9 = 5.828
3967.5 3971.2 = 5.423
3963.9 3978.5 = 4.854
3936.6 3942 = 5.145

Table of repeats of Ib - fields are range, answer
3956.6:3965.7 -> 5.56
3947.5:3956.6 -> 5.92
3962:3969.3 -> 5.6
